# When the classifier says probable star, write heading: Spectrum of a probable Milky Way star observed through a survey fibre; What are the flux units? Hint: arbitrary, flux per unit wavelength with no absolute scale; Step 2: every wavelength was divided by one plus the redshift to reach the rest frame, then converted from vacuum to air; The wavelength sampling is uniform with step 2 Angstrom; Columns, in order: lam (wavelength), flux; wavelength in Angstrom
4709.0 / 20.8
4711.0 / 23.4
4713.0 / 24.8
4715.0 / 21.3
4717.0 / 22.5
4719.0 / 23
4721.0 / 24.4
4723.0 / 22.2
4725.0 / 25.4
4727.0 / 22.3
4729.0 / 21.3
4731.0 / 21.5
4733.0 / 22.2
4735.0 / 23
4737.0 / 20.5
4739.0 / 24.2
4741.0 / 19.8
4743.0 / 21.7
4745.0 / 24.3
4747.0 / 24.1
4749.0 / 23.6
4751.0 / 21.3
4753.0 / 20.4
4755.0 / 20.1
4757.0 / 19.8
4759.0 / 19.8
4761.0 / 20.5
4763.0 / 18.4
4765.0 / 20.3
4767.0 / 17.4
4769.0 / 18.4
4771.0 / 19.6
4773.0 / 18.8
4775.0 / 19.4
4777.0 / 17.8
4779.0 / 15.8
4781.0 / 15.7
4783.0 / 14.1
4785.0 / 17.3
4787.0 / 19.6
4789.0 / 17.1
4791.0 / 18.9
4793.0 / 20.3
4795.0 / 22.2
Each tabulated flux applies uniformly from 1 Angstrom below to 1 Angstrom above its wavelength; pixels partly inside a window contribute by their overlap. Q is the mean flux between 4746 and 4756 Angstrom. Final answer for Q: 21.9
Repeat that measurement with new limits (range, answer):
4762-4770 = 18.6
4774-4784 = 16.6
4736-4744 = 21.6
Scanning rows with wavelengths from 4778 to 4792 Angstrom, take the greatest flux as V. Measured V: 19.6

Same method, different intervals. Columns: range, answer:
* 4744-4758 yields 24.3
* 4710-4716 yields 24.8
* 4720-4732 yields 25.4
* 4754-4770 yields 20.5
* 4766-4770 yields 18.4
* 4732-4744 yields 24.2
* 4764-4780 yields 20.3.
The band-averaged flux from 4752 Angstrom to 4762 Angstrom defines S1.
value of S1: 20.1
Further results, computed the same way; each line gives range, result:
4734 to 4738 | 21.8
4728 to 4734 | 21.7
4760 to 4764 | 19.4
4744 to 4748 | 24.2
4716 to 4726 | 23.5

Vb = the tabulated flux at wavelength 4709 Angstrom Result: 20.8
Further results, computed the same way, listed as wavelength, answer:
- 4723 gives 22.2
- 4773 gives 18.8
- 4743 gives 21.7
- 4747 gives 24.1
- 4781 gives 15.7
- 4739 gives 24.2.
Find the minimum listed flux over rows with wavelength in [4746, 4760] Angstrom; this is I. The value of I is 19.8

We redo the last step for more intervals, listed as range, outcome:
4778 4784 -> 14.1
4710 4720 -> 21.3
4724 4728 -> 22.3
